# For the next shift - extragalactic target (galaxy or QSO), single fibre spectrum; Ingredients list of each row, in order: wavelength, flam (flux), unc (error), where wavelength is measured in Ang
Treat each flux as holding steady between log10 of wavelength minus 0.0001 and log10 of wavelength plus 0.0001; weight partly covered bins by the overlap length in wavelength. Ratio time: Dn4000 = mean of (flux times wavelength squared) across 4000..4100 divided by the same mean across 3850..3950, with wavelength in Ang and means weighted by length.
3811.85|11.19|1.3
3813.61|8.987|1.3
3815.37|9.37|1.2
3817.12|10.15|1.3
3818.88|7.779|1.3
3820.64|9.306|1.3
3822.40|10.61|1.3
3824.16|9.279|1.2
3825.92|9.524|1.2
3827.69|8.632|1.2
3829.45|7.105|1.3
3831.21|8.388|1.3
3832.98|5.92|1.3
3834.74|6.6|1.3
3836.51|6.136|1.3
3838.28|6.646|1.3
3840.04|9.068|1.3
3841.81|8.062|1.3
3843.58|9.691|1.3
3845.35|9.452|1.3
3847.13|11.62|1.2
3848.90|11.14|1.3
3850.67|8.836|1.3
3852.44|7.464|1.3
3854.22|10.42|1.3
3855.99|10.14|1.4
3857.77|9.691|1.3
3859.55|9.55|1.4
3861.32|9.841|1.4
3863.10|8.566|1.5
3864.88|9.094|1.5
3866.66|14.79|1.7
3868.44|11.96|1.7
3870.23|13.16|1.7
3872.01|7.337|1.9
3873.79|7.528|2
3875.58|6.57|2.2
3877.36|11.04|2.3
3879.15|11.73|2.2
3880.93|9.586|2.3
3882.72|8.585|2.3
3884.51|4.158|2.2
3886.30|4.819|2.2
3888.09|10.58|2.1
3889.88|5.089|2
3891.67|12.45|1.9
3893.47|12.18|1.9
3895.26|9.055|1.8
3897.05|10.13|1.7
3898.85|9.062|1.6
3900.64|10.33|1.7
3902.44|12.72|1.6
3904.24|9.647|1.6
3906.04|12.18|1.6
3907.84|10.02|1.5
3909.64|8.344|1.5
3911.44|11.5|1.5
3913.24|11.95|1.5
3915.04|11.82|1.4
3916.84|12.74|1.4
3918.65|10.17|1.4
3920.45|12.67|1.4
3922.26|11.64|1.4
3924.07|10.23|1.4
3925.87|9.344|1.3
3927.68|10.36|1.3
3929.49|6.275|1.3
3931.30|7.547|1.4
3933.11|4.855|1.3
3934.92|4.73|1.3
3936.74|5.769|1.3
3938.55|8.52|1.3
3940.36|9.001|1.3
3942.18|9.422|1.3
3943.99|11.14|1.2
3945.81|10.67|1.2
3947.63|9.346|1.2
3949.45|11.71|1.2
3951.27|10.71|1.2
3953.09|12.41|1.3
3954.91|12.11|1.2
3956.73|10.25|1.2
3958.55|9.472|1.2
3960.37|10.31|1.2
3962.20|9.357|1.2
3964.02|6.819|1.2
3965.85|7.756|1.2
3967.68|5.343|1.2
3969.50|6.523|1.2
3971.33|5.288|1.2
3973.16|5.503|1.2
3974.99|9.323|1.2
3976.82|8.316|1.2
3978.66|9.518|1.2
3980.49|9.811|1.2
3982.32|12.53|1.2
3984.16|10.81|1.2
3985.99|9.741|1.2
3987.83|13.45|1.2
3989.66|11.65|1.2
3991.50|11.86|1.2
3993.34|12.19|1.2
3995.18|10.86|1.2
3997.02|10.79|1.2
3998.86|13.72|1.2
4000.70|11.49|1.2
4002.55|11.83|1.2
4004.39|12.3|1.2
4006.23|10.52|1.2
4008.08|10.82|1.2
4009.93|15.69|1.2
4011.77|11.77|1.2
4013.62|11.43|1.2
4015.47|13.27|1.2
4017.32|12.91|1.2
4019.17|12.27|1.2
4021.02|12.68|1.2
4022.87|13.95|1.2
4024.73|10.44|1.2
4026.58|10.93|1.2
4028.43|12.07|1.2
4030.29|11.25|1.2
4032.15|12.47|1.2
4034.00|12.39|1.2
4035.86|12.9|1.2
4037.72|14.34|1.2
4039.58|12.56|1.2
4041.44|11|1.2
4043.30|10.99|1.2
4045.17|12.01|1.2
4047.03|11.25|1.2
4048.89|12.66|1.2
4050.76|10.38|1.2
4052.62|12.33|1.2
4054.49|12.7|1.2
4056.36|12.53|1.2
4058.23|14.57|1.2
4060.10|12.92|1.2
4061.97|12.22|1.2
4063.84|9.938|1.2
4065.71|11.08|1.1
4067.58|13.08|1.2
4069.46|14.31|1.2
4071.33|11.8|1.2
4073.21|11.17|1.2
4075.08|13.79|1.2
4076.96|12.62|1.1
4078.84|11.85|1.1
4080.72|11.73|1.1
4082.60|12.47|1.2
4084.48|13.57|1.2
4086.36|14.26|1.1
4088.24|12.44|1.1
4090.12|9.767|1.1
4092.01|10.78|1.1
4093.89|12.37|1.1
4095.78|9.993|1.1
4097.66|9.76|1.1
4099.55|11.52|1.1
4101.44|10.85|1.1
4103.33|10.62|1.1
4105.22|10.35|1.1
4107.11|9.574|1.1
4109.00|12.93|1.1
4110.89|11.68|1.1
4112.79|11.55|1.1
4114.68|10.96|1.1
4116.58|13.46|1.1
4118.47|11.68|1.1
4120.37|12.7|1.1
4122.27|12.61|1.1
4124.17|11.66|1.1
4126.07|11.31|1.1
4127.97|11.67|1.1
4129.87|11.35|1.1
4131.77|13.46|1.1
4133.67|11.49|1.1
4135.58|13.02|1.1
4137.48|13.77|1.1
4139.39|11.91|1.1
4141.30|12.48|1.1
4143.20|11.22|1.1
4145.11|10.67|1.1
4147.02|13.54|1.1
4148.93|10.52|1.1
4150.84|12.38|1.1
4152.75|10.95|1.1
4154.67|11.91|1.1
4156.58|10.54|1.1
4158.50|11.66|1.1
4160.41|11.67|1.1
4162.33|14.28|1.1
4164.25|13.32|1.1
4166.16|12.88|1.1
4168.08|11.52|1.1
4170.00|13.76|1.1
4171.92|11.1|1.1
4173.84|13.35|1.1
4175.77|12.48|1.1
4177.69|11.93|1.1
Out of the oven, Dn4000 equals 1.36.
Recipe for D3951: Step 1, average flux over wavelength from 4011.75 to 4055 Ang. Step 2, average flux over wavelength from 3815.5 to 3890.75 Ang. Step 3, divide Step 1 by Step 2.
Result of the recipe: 1.35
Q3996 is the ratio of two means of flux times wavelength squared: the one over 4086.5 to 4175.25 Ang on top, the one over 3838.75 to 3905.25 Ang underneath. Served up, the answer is 1.4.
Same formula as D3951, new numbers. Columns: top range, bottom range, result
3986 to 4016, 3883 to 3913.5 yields 1.25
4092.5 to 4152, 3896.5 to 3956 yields 1.17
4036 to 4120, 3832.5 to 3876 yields 1.29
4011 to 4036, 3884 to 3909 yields 1.28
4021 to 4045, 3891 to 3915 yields 1.13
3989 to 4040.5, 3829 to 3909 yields 1.31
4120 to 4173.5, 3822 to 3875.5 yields 1.32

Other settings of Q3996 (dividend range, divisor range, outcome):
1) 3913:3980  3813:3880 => 1.04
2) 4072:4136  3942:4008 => 1.24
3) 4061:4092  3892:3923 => 1.21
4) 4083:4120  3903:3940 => 1.32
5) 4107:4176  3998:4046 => 1.05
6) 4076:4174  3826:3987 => 1.43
